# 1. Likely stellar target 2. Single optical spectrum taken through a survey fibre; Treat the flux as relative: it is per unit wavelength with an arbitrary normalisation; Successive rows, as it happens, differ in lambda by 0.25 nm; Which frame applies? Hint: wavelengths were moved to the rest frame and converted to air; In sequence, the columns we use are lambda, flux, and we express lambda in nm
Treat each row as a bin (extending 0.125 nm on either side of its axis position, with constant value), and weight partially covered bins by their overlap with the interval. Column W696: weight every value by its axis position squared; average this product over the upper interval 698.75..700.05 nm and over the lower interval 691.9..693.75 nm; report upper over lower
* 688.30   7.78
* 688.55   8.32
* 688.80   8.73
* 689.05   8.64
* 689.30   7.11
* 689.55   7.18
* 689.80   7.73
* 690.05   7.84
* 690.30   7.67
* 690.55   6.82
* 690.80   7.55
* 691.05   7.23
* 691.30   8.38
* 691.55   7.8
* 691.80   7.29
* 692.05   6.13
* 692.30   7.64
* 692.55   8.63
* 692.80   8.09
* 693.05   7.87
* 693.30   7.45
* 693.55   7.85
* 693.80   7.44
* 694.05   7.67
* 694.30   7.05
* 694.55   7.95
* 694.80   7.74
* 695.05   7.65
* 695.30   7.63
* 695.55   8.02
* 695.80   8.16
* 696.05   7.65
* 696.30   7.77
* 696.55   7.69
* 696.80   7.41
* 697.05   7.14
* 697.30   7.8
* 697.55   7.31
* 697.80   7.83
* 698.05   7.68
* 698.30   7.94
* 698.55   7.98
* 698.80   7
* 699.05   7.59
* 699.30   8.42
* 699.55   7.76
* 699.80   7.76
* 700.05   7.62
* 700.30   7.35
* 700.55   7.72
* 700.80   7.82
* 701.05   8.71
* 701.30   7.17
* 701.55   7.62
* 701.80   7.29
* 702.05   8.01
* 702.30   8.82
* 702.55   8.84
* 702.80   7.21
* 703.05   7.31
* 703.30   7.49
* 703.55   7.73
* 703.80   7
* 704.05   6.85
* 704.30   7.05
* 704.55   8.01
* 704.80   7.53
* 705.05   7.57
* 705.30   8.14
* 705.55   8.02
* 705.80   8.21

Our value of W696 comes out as 1.0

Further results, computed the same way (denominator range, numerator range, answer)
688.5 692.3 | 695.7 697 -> 1.03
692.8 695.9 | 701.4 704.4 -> 1.01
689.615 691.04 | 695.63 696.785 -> 1.06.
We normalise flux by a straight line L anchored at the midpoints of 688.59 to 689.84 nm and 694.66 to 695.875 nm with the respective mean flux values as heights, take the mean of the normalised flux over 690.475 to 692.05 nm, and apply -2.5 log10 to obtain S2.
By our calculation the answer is 0.07 mag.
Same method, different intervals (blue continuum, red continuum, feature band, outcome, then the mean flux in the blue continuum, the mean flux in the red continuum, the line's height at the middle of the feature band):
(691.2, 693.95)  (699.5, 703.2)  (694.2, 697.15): 0.01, 7.68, 7.8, 7.72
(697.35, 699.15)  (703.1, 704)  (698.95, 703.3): -0.05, 7.63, 7.35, 7.48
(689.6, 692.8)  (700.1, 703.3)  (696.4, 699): 0.02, 7.57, 7.8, 7.72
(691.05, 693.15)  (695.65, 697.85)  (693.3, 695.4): 0.01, 7.7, 7.64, 7.67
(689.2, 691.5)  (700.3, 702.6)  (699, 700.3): 0.01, 7.52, 7.94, 7.87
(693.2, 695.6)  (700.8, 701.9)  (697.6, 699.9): -0.01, 7.64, 7.72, 7.69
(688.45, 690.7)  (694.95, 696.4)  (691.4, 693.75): 0.02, 7.77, 7.82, 7.79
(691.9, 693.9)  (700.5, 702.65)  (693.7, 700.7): 0.02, 7.64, 8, 7.82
